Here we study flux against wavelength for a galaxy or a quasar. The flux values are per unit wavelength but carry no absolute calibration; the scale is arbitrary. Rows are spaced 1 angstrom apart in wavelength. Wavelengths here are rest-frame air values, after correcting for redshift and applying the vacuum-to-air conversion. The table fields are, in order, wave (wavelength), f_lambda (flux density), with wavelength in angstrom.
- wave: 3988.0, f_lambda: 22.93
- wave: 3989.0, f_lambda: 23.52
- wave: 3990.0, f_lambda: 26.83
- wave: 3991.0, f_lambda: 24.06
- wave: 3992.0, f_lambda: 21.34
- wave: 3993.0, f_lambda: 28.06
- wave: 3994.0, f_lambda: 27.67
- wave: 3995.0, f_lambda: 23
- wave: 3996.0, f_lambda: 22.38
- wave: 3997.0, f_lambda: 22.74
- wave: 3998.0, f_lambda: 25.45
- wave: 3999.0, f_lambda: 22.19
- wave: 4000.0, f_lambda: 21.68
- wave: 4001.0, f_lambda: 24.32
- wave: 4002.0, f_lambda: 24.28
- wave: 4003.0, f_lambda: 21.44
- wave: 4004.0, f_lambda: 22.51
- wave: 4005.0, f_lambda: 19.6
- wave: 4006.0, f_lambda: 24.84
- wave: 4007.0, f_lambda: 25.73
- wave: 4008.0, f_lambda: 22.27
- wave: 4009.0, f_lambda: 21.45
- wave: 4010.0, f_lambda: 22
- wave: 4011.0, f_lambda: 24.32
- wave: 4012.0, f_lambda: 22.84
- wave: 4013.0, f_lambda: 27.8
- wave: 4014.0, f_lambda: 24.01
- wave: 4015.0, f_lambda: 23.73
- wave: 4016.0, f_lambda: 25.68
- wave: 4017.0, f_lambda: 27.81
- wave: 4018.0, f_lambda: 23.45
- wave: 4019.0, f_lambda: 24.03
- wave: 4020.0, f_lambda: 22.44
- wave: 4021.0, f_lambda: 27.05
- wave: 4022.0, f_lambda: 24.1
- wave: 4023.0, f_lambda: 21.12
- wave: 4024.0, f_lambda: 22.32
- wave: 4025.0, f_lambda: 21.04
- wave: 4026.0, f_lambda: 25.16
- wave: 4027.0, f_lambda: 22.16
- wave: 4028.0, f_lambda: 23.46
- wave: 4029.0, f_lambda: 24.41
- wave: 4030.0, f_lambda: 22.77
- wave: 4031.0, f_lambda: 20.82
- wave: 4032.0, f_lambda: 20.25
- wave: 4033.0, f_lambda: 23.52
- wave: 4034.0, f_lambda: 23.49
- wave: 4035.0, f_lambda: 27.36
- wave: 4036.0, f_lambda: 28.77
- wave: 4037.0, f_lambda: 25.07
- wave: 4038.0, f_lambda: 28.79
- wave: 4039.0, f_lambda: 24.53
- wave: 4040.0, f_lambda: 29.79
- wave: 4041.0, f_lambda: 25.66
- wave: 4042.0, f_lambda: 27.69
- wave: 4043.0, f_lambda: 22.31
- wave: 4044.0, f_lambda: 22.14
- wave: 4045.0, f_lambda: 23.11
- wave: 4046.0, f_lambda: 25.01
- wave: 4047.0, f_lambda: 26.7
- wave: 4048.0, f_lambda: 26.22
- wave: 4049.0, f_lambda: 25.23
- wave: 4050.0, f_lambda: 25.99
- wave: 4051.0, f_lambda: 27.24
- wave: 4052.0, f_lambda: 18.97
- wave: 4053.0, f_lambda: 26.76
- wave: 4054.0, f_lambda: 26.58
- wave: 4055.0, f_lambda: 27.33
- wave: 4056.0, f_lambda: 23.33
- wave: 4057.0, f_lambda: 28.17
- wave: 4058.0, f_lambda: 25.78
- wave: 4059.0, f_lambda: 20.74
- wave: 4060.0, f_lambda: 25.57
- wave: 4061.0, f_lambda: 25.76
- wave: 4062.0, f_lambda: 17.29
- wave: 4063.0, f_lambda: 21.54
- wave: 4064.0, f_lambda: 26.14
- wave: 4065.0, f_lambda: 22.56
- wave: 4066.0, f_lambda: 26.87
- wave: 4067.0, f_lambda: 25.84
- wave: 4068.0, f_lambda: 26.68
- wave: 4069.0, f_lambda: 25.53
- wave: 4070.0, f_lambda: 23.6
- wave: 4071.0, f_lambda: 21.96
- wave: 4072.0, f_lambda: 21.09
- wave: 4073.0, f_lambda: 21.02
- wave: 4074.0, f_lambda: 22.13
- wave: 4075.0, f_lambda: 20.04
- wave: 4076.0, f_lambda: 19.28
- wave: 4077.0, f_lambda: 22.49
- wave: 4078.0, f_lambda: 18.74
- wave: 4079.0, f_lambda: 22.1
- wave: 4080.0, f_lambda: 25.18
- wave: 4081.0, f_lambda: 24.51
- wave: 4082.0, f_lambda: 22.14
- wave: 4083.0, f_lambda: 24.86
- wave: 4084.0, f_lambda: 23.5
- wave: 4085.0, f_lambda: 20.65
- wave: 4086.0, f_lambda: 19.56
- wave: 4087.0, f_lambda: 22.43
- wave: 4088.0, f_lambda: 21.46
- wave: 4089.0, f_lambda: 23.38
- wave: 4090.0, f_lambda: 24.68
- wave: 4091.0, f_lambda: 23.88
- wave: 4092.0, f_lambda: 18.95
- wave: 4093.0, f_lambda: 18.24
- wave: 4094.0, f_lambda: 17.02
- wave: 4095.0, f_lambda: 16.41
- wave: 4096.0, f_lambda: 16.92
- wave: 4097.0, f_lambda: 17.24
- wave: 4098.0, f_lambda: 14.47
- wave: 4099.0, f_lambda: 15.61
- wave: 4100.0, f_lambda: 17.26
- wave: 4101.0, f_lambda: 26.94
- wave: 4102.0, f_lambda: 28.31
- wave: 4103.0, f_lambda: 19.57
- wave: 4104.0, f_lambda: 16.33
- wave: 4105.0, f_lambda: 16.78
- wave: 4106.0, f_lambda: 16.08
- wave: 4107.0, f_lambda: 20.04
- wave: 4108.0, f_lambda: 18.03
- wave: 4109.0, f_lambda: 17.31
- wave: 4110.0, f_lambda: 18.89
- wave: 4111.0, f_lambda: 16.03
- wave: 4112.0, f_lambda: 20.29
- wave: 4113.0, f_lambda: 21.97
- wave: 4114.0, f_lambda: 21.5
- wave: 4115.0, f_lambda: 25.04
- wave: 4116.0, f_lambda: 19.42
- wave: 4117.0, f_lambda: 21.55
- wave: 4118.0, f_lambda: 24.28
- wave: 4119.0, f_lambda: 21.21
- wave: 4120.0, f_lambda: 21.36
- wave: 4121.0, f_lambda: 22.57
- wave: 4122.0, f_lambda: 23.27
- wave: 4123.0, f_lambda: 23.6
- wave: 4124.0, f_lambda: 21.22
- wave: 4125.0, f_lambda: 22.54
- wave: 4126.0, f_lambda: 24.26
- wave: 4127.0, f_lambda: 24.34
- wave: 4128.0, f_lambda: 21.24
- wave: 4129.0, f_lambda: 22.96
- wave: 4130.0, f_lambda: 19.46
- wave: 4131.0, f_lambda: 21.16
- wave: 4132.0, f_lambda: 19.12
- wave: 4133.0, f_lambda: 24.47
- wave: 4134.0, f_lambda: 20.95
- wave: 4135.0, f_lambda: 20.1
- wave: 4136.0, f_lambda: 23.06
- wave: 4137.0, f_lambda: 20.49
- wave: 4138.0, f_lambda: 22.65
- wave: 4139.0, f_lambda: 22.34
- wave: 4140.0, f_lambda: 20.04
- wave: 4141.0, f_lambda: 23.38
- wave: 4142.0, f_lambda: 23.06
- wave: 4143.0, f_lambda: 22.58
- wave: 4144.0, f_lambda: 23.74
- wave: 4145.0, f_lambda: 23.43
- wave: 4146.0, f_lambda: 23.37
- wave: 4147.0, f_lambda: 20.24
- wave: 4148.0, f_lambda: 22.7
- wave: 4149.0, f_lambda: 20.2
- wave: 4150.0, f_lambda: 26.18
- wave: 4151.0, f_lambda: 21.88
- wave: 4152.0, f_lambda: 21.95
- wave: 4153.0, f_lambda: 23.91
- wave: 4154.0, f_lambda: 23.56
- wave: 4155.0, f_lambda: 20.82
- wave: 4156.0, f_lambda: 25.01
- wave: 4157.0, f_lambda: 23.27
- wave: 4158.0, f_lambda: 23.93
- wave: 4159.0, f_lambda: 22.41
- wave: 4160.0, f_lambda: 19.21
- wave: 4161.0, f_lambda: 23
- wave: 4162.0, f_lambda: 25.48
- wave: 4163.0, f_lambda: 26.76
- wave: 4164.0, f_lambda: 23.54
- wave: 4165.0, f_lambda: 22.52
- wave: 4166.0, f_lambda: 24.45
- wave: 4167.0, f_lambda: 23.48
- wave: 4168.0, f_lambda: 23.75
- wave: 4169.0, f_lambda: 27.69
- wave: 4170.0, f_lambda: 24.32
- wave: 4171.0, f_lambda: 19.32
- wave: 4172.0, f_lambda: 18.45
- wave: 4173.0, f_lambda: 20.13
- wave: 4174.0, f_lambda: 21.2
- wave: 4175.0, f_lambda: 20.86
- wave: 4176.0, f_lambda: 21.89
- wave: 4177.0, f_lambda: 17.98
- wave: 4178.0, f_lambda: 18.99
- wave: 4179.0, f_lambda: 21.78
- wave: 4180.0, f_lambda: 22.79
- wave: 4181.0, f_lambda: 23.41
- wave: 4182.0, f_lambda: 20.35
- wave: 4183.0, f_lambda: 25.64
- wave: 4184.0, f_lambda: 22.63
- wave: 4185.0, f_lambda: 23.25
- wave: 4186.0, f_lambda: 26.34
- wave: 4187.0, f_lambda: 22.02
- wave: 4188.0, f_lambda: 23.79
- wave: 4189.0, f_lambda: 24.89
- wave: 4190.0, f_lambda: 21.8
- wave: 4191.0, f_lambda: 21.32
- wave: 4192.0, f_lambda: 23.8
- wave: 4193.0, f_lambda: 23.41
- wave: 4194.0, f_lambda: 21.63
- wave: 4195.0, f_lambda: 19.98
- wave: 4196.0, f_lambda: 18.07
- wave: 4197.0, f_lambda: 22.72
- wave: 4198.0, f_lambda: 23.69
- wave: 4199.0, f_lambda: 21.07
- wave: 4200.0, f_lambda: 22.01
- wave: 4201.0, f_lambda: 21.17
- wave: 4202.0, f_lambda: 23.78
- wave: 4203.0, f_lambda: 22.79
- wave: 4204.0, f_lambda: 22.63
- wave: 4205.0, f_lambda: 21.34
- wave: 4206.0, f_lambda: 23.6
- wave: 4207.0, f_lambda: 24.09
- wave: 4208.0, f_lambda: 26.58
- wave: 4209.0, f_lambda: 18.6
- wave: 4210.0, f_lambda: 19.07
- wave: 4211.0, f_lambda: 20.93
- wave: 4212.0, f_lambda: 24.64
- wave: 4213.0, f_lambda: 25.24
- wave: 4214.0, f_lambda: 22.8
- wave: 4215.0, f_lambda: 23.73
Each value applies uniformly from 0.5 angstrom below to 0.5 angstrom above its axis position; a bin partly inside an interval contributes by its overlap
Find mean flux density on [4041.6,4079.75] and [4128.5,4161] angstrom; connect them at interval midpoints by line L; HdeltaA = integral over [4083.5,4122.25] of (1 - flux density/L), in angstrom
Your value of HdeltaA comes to 4.8 angstrom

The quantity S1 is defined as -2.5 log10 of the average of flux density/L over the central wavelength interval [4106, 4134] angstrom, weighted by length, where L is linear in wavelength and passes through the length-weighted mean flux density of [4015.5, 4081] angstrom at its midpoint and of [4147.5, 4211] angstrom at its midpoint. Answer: 0.10 mag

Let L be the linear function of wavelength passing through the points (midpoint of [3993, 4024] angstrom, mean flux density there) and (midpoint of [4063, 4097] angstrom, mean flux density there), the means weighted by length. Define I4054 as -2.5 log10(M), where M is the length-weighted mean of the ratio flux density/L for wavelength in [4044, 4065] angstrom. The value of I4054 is -0.09 mag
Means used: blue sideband 23.8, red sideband 22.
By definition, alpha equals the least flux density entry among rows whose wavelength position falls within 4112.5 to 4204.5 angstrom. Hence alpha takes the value 17.98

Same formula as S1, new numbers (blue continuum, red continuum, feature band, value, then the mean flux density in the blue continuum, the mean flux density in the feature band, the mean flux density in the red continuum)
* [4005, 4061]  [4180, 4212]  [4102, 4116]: 0.211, 24.5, 19.4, 22.5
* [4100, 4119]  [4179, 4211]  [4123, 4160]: -0.059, 20.4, 22.4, 22.5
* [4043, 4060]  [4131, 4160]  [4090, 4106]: 0.237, 24.9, 19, 22.4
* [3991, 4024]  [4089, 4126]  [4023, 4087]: -0.084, 23.8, 23.9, 20.2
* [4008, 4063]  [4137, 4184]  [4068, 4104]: 0.119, 24.4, 21.2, 22.5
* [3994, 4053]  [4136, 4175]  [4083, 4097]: 0.140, 24.1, 20.6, 22.7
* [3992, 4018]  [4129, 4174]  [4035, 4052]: -0.098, 23.9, 25.7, 22.5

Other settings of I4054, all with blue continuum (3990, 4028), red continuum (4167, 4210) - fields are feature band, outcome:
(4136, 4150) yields 0.01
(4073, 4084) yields 0.05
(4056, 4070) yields -0.05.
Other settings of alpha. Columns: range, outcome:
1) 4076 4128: 14.47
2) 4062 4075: 17.29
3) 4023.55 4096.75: 16.41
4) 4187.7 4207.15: 18.07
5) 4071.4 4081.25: 18.74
